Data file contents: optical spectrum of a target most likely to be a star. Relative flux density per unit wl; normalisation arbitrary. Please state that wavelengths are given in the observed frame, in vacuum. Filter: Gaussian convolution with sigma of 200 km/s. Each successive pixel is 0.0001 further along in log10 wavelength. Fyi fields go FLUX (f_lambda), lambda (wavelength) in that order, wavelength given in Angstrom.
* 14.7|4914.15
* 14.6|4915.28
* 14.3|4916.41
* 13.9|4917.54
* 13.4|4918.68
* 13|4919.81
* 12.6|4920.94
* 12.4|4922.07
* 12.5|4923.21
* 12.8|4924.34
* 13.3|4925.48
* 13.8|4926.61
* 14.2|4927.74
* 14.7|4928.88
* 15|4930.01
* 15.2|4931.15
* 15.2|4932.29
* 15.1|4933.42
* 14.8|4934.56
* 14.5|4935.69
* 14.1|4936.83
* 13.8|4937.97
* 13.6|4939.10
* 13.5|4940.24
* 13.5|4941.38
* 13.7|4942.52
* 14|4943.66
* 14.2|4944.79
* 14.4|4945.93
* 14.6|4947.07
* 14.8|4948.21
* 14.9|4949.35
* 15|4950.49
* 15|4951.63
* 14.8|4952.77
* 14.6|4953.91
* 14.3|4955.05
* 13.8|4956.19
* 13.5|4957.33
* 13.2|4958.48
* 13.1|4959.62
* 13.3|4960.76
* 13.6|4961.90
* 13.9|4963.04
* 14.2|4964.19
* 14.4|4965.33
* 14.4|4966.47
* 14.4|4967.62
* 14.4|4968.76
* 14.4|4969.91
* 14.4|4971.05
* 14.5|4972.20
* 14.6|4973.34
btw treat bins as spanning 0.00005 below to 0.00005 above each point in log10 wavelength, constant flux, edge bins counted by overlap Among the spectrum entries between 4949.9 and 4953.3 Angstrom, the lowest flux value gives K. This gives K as 14.8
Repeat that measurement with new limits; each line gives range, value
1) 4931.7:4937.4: 14.1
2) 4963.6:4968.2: 14.2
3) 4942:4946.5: 13.7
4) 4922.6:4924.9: 12.5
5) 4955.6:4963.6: 13.1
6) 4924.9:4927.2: 13.3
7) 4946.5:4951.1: 14.6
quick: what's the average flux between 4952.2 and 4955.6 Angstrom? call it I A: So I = 14.6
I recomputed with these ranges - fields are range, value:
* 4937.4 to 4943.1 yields 13.6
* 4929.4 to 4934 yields 15.1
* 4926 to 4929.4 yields 14.2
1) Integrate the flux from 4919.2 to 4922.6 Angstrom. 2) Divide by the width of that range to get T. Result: 12.7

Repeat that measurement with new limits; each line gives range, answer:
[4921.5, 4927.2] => 13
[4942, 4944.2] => 13.8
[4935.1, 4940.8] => 13.9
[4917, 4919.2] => 13.6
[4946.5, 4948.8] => 14.7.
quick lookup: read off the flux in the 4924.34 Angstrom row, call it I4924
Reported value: 12.8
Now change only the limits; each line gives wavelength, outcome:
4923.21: 12.5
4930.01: 15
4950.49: 15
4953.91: 14.6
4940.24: 13.5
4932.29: 15.2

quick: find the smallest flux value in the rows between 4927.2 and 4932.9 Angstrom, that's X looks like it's 14.2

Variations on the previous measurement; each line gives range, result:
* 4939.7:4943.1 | 13.5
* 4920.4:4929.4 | 12.4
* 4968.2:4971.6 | 14.4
